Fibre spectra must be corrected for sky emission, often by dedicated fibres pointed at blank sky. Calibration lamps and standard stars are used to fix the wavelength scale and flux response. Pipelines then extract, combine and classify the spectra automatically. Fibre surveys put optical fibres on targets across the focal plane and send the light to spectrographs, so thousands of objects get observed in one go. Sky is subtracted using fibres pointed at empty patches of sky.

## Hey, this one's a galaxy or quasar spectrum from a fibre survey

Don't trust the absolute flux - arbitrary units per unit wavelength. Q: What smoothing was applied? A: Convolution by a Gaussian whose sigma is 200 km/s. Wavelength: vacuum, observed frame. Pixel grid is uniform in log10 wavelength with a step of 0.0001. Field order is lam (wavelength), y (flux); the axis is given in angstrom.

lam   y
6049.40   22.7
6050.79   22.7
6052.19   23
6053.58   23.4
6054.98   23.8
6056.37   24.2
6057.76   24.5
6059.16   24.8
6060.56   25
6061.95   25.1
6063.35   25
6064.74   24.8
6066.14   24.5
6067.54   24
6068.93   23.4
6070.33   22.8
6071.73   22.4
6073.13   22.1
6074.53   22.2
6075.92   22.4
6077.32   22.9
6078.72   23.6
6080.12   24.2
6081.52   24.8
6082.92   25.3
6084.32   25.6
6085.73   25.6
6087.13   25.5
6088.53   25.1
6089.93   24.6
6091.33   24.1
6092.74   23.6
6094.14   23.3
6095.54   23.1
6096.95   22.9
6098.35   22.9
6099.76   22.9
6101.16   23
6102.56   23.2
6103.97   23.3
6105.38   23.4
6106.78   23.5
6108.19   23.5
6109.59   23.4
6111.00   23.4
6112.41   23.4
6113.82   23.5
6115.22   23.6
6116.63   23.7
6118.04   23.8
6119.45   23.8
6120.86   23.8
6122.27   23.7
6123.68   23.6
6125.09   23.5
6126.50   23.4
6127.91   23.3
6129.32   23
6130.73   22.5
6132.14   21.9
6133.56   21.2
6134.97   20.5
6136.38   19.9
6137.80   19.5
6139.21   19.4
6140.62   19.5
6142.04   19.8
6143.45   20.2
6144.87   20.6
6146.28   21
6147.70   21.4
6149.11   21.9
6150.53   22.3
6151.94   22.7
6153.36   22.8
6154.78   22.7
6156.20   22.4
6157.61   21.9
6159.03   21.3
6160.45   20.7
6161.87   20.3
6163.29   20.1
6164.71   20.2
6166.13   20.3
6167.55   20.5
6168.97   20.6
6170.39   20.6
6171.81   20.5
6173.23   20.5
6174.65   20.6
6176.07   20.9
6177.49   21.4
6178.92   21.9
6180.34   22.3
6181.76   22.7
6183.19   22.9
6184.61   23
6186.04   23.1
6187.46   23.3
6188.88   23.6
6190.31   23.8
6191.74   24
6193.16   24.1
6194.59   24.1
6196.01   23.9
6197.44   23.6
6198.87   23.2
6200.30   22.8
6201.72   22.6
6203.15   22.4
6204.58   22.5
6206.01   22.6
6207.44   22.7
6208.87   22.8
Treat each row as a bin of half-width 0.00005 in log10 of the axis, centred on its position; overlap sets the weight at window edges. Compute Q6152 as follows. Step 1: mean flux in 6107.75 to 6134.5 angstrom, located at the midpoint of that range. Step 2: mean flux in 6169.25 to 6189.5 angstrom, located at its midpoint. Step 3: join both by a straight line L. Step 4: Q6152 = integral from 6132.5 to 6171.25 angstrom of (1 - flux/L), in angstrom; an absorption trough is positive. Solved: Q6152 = 2.8 angstrom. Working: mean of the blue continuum 23.2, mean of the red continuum 21.9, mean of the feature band 20.9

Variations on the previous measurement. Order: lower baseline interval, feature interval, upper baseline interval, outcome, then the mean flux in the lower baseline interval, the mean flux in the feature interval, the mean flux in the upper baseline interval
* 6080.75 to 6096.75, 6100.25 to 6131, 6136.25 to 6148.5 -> -1.5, 24.5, 23.4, 20.2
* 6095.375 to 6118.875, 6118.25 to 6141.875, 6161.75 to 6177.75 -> 0.3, 23.3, 22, 20.5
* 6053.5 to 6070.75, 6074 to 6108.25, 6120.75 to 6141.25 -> -0.8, 24.3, 23.8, 21.9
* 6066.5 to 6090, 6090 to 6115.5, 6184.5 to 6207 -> 0.4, 23.9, 23.4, 23.3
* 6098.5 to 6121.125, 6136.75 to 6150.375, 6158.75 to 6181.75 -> 1.0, 23.4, 20.4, 20.8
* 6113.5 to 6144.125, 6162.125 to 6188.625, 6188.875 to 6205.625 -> 1.8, 22.1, 21.4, 23.4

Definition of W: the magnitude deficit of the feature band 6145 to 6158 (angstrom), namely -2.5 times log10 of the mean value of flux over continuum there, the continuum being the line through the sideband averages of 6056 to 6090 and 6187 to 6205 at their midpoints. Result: 0.076 mag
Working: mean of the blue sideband 24.2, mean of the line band 22.1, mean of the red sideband 23.4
